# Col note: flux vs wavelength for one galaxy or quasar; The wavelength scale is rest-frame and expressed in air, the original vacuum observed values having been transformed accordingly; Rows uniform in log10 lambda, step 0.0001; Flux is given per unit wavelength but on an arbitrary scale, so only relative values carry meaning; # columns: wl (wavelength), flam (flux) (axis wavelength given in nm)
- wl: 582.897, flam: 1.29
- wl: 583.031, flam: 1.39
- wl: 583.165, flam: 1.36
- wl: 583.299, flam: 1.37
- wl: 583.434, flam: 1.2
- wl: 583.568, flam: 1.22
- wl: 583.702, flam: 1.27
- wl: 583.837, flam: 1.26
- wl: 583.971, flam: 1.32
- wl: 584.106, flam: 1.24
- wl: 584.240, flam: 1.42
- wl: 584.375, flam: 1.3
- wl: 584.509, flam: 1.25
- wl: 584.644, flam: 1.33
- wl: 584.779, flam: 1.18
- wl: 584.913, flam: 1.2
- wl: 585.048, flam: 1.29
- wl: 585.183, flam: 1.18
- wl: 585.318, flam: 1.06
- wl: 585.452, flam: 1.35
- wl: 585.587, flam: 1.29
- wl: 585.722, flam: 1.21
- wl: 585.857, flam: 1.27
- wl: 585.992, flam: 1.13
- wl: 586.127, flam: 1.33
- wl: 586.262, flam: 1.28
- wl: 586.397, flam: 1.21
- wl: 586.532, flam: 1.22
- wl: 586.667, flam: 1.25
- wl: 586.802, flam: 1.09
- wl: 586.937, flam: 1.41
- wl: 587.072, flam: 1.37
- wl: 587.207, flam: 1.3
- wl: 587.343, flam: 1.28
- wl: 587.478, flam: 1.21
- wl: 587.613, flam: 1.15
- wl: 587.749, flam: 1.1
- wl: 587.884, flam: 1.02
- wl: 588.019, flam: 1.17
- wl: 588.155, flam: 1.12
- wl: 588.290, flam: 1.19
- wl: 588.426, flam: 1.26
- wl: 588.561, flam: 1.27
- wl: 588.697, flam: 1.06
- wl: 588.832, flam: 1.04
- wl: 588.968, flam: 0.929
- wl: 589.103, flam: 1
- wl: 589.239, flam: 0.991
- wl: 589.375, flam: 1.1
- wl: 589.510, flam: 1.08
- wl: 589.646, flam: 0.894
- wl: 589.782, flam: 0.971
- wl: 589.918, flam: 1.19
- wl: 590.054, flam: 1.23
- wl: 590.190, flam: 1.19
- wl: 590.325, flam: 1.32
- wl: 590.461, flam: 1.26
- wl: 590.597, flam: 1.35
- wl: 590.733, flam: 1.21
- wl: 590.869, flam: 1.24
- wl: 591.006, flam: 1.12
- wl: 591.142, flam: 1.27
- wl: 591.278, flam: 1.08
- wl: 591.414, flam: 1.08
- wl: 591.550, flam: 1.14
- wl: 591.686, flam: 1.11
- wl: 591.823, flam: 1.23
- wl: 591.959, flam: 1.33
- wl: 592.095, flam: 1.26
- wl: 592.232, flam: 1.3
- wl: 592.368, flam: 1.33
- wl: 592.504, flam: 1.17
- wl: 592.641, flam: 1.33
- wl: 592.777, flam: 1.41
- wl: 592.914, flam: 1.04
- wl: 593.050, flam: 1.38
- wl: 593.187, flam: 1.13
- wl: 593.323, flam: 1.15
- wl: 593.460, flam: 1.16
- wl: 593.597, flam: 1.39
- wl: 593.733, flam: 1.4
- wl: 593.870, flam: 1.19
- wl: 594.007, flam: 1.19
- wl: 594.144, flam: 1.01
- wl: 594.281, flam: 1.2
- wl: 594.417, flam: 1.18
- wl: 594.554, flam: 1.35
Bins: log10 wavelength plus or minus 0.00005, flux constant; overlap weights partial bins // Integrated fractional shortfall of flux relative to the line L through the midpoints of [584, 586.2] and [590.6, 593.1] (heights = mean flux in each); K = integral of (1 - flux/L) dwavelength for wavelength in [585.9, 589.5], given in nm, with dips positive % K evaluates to 0.21 nm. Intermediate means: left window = 1.25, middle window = 1.17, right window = 1.23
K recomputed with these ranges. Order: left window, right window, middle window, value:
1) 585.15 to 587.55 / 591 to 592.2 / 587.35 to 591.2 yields 0.22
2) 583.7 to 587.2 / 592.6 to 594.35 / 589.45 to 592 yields 0.14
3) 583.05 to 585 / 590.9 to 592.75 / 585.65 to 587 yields 0.03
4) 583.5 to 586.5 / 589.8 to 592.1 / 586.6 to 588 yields 0.02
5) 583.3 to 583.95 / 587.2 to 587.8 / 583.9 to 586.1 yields -0.03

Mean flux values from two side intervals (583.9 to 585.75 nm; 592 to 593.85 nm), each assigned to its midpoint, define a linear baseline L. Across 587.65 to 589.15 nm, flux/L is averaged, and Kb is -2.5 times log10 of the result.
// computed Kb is 0.141 mag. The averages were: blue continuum 1.26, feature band 1.11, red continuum 1.26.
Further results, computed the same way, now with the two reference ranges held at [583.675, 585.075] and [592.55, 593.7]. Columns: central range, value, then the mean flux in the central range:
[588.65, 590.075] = 0.21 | 1.04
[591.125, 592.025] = 0.08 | 1.17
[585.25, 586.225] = 0.03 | 1.24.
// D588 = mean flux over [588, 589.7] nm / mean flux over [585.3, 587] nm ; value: 0.9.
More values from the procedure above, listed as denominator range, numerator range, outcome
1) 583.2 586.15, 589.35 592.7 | 0.95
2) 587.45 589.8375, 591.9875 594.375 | 1.14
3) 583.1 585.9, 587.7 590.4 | 0.88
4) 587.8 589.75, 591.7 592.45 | 1.18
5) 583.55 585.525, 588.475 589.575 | 0.84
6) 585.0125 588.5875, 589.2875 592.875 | 0.98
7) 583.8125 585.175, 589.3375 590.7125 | 0.91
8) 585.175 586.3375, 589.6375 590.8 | 0.97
